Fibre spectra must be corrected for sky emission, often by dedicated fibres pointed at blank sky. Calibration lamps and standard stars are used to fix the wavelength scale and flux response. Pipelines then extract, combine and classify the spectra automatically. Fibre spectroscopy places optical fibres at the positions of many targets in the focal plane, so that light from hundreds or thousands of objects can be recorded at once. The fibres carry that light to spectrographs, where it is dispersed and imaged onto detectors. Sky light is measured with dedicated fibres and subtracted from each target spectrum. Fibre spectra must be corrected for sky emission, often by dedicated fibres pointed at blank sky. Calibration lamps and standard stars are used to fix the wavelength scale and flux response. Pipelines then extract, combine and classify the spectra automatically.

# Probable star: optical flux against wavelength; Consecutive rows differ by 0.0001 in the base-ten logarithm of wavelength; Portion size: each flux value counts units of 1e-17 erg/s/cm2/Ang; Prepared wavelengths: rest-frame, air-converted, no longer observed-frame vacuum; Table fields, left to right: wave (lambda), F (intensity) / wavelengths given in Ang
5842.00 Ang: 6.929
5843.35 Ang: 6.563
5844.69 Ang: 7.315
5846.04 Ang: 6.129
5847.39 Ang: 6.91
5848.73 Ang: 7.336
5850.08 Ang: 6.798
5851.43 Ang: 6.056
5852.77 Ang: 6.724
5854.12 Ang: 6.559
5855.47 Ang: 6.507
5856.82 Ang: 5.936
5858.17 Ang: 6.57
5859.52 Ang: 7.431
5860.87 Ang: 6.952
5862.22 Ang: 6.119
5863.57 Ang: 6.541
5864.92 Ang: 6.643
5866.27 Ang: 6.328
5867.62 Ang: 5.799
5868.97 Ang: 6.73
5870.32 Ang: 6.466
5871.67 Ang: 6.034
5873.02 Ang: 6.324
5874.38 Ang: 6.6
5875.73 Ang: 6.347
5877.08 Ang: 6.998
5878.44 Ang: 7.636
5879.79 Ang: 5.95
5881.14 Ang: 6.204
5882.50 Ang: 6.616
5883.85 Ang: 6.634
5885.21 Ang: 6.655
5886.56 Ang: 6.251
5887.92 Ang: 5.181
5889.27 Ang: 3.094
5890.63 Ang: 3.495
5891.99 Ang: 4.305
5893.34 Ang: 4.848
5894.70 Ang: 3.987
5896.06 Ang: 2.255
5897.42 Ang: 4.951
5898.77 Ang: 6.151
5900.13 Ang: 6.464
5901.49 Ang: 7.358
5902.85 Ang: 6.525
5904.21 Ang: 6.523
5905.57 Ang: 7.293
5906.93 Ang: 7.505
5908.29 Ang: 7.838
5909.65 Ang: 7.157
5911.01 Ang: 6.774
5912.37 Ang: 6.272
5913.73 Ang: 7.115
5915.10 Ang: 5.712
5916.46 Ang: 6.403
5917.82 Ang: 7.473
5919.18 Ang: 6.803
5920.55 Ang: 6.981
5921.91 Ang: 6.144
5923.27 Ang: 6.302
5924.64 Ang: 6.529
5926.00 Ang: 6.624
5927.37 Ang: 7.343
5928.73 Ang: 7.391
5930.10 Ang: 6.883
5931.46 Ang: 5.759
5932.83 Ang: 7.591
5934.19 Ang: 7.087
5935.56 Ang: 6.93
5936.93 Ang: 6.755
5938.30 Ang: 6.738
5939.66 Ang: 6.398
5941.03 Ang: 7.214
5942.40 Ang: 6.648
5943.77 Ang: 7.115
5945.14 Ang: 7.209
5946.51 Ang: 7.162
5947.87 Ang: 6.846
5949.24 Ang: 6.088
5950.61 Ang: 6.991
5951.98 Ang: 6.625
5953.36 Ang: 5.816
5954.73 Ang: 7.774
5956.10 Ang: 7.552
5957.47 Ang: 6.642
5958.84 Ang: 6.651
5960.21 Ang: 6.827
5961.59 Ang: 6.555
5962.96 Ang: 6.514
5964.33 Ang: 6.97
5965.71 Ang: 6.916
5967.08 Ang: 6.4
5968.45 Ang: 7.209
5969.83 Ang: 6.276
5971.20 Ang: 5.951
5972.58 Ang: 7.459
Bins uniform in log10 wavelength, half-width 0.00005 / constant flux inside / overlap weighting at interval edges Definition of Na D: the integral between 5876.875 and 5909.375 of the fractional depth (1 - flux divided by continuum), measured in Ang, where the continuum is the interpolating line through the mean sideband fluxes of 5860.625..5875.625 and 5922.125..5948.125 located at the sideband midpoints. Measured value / 3.50 Ang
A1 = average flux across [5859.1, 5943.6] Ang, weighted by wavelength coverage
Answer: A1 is 6.36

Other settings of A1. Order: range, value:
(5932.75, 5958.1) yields 6.89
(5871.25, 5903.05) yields 5.69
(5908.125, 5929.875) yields 6.78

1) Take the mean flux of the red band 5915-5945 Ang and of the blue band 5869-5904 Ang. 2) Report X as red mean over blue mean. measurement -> 1.18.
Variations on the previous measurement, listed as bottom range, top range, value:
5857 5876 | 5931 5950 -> 1.06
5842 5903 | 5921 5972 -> 1.11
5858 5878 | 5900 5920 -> 1.05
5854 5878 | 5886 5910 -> 0.86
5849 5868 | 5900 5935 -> 1.05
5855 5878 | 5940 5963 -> 1.05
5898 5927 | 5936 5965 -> 1.01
